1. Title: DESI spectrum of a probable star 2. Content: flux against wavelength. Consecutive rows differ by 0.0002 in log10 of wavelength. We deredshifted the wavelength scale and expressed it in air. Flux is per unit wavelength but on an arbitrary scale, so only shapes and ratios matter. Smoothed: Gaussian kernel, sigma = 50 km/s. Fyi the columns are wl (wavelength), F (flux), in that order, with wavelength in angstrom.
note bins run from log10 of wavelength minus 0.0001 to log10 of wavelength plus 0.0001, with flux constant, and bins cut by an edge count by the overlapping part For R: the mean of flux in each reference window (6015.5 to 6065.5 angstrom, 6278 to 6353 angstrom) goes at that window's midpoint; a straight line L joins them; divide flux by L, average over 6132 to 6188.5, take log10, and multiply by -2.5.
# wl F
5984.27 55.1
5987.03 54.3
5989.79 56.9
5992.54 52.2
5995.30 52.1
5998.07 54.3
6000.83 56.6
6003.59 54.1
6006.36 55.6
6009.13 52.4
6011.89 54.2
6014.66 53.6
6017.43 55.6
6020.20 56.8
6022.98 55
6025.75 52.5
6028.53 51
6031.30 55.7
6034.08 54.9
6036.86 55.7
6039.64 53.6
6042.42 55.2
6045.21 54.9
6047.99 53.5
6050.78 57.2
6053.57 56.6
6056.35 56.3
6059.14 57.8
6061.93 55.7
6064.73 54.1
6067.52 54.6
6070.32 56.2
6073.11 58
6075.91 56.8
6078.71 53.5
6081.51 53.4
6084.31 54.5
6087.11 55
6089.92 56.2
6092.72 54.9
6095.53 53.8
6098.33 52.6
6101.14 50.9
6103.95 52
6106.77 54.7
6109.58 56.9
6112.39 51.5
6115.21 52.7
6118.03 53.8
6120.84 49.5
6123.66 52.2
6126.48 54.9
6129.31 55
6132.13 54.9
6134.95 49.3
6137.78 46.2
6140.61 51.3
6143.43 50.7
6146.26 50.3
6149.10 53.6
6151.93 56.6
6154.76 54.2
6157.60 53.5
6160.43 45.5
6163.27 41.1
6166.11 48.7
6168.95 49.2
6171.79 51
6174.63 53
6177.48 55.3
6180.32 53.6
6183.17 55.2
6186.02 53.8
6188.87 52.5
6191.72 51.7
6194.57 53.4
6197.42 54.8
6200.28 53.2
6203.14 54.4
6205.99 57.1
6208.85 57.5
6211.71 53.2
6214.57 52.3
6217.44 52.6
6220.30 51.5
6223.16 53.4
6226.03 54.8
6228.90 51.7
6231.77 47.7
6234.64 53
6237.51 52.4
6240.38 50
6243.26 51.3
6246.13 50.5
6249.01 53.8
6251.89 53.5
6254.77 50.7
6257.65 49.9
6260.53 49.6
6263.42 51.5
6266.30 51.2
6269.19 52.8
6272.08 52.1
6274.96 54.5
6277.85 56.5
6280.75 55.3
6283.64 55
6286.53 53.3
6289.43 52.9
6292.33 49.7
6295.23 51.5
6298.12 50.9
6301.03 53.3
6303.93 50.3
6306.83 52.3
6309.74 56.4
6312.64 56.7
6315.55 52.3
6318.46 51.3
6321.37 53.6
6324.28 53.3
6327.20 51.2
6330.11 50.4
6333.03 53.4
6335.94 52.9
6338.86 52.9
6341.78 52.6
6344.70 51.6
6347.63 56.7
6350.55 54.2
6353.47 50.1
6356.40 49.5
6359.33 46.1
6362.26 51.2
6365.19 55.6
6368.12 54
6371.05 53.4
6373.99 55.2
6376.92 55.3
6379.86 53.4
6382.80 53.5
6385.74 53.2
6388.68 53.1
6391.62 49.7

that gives 0.06 mag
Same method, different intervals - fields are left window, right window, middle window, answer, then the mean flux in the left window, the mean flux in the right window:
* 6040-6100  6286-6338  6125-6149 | 0.06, 55.2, 52.5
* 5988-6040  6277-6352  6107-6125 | 0.02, 54.4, 53.1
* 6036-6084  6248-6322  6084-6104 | 0.02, 55.4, 52.7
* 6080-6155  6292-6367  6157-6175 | 0.10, 53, 52.4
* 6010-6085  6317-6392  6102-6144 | 0.04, 55.1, 52.6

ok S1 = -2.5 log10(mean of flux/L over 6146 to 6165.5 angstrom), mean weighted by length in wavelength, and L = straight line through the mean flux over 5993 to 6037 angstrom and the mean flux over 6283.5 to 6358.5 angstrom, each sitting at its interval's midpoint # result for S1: 0.06 mag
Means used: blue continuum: 54.3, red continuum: 52.5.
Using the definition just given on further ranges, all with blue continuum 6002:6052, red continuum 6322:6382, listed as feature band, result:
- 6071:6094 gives -0.02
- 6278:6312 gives 0.00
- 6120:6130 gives 0.02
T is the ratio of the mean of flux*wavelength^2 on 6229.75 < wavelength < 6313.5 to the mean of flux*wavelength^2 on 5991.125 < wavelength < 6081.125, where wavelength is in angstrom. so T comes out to 1.0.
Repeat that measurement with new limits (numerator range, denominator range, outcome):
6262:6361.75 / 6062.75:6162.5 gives 1.05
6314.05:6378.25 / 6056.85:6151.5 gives 1.06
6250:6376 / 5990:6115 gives 1.05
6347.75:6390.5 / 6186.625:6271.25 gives 1.05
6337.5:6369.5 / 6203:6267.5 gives 1.04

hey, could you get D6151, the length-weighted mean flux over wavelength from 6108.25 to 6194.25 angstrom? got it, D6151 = 51.9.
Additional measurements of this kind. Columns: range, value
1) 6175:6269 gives 52.7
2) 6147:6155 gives 54.5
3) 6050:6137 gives 54.3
